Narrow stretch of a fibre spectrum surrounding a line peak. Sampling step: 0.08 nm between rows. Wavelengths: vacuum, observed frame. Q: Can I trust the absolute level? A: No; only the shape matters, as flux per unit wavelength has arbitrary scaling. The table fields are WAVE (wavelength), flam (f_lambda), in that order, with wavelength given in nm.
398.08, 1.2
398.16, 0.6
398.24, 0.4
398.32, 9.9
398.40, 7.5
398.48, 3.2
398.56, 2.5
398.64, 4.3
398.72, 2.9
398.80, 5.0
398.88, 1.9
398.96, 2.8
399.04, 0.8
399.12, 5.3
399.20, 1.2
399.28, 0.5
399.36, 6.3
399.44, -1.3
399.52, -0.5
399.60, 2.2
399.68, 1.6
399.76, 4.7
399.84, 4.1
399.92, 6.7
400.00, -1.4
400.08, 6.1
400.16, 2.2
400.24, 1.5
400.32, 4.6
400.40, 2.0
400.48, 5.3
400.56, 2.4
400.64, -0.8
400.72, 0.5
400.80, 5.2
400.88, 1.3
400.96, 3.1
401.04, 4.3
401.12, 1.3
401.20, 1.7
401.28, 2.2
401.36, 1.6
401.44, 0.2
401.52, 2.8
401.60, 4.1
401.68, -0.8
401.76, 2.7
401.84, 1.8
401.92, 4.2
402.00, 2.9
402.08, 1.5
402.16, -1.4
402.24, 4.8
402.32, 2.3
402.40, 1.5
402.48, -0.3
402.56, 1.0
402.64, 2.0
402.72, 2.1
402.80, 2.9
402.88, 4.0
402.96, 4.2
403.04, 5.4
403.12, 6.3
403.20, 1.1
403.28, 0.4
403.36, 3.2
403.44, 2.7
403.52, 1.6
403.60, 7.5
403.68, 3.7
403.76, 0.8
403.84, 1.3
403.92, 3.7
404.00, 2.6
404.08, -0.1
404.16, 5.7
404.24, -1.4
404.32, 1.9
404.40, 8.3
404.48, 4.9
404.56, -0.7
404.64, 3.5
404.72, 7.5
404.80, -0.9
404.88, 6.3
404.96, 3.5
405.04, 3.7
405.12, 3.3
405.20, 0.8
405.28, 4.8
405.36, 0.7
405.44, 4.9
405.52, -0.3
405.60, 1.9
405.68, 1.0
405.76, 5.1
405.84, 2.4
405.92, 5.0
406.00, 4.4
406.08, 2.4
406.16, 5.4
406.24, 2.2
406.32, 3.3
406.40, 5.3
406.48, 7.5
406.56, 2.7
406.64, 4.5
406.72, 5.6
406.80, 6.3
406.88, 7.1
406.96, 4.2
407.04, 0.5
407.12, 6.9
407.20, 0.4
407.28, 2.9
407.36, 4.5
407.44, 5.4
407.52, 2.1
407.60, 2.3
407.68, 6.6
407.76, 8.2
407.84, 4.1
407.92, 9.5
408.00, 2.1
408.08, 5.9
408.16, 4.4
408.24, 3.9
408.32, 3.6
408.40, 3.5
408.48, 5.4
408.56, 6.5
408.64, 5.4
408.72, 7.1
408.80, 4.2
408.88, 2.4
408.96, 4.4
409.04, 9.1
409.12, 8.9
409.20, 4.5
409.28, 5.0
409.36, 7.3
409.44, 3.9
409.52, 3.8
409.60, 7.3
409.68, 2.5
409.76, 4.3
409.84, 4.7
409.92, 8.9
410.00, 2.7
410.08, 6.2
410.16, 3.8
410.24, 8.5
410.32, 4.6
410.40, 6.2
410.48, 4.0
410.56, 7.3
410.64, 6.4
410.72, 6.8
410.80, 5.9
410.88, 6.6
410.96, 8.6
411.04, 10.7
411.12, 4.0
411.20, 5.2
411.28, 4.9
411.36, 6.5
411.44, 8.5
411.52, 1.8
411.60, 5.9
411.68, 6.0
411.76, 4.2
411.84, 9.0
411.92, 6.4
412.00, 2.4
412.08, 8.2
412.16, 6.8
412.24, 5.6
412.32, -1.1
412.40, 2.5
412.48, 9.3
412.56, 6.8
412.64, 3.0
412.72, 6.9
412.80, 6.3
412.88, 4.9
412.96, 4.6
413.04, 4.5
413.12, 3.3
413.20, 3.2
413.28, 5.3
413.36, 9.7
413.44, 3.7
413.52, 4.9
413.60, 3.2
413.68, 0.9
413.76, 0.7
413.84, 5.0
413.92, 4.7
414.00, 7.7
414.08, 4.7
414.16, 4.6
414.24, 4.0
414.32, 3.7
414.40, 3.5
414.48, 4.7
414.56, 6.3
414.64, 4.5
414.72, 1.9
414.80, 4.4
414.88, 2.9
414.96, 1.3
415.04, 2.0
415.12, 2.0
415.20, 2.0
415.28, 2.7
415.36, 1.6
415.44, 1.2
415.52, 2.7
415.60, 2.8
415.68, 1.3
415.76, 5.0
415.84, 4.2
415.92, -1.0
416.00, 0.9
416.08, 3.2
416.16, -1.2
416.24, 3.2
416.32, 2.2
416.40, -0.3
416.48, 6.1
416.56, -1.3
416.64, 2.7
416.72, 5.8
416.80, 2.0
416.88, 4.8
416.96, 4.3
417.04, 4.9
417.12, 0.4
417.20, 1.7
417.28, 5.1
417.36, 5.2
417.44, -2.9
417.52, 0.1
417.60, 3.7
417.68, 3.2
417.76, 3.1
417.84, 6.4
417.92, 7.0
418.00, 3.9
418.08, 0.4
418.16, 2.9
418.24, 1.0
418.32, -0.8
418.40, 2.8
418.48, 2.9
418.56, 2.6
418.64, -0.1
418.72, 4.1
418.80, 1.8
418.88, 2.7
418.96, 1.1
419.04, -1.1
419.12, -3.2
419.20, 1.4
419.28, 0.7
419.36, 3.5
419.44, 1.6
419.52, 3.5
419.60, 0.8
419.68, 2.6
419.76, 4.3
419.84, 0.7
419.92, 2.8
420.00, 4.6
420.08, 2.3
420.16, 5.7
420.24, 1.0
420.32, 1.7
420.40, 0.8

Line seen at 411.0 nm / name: C III] 1909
